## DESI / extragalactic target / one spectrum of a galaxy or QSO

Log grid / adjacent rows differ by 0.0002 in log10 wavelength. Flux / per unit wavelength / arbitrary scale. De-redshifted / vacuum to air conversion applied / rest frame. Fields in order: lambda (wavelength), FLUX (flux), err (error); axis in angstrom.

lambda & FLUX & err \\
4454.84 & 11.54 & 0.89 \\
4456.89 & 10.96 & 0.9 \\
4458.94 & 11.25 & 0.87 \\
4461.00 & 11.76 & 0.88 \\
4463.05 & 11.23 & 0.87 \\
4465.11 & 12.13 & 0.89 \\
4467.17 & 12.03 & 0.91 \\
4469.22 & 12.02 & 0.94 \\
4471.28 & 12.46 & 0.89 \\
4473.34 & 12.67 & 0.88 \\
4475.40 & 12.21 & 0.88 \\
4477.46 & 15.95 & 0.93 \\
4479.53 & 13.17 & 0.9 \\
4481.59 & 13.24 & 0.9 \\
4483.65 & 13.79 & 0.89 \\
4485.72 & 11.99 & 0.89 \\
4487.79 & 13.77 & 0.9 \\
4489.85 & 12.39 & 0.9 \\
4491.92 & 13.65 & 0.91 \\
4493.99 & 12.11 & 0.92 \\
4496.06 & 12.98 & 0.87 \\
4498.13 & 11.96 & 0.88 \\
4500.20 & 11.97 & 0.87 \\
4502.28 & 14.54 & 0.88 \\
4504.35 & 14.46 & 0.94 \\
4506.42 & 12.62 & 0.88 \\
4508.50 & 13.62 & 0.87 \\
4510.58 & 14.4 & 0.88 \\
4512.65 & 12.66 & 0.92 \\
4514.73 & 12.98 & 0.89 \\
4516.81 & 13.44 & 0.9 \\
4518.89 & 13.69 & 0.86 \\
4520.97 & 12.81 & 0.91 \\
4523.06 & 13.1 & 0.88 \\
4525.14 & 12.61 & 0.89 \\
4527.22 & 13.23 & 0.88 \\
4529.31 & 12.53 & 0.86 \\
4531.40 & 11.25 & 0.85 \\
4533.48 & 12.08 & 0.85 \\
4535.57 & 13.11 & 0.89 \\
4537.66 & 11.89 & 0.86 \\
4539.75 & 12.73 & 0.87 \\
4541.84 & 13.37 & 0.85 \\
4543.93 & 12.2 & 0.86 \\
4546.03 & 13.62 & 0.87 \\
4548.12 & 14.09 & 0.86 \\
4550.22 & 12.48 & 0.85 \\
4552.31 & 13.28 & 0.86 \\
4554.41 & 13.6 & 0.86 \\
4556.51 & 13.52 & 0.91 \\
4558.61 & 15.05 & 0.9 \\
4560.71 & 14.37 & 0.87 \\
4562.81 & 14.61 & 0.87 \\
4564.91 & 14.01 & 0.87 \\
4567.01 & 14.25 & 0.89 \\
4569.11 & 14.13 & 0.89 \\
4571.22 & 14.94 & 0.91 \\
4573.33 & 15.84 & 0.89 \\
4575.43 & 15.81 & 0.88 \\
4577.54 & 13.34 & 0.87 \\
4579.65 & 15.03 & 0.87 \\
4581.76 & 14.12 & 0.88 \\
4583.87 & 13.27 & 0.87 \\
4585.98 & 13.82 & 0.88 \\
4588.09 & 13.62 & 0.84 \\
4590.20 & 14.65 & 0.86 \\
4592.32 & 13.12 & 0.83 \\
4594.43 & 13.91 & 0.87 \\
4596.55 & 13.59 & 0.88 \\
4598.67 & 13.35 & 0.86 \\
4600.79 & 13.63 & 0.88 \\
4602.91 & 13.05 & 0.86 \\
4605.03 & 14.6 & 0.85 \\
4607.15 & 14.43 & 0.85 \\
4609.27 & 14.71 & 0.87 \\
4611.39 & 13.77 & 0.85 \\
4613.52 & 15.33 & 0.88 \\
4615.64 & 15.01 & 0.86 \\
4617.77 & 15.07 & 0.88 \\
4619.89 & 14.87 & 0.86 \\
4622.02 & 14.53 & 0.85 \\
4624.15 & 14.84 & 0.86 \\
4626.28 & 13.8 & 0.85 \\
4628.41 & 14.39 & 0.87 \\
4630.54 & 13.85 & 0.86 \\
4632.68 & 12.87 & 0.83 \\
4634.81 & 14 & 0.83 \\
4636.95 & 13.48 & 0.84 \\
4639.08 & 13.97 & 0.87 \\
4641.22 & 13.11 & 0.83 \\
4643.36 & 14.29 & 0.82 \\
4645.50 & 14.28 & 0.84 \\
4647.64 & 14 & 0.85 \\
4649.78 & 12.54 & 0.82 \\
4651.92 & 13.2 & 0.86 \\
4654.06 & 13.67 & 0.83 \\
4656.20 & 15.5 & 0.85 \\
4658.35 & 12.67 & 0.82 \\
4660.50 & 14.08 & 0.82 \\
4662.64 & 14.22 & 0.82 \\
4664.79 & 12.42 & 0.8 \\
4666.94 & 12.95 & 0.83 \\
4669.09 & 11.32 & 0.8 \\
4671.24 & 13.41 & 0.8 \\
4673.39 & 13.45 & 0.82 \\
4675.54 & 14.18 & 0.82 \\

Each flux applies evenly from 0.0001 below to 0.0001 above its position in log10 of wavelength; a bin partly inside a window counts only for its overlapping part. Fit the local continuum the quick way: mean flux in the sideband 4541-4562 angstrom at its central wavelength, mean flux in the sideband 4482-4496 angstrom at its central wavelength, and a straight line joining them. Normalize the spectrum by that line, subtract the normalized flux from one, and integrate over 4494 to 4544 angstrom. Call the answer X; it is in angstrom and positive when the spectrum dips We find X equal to 1.24 angstrom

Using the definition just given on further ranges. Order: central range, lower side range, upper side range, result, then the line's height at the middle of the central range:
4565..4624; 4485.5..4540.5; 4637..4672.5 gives -4.7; 13.2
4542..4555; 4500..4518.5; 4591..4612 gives 0.4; 13.6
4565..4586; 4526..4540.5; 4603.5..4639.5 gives -1.8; 13.3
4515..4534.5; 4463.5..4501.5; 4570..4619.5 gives 0.9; 13.3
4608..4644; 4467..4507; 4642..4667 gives -1.8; 13.6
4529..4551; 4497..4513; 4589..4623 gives 1.5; 13.6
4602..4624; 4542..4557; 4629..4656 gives -1.7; 13.5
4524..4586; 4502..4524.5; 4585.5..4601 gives -0.1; 13.6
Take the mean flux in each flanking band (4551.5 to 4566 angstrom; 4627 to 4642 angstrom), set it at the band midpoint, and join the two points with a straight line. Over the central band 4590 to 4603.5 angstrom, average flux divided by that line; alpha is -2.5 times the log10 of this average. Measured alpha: 0.03 mag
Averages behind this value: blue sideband 14.1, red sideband 13.7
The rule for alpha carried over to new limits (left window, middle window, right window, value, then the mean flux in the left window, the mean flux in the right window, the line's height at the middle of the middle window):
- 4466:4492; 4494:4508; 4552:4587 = 0.02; 13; 14.3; 13.3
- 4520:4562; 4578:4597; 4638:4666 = -0.05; 13.1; 13.7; 13.3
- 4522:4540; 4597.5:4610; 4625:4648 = -0.04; 12.5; 13.8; 13.4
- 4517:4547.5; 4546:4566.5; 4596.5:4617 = -0.05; 12.8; 14.2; 13.2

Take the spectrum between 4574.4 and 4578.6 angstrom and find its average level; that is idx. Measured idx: 14.6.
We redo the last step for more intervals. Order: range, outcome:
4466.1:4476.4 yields 12.3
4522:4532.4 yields 12.5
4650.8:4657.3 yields 14.1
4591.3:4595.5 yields 13.5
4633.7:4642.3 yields 13.6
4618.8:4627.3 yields 14.5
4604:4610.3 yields 14.6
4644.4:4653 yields 13.5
